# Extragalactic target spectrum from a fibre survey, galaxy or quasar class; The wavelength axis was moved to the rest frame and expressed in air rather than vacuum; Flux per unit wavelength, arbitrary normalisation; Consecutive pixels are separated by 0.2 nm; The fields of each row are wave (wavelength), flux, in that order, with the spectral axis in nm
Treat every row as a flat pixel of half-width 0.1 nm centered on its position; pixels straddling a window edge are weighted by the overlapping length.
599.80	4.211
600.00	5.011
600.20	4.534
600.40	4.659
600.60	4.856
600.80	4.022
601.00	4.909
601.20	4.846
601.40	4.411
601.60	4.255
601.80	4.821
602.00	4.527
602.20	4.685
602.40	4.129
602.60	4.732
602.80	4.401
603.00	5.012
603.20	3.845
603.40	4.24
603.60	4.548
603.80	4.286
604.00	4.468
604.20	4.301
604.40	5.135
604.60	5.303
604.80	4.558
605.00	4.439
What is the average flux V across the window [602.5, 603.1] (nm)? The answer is 4.71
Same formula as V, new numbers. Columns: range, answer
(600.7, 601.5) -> 4.55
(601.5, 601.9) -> 4.54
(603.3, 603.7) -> 4.39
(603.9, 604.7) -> 4.8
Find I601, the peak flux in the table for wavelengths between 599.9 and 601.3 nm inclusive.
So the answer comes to 5.011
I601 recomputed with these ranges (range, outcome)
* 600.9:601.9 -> 4.909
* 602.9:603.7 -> 5.012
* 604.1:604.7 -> 5.303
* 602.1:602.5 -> 4.685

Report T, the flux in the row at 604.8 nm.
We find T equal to 4.558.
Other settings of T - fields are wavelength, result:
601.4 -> 4.411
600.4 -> 4.659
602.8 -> 4.401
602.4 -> 4.129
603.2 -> 3.845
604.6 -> 5.303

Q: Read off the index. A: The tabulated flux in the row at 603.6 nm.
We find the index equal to 4.548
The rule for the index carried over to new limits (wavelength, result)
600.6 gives 4.856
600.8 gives 4.022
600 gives 5.011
